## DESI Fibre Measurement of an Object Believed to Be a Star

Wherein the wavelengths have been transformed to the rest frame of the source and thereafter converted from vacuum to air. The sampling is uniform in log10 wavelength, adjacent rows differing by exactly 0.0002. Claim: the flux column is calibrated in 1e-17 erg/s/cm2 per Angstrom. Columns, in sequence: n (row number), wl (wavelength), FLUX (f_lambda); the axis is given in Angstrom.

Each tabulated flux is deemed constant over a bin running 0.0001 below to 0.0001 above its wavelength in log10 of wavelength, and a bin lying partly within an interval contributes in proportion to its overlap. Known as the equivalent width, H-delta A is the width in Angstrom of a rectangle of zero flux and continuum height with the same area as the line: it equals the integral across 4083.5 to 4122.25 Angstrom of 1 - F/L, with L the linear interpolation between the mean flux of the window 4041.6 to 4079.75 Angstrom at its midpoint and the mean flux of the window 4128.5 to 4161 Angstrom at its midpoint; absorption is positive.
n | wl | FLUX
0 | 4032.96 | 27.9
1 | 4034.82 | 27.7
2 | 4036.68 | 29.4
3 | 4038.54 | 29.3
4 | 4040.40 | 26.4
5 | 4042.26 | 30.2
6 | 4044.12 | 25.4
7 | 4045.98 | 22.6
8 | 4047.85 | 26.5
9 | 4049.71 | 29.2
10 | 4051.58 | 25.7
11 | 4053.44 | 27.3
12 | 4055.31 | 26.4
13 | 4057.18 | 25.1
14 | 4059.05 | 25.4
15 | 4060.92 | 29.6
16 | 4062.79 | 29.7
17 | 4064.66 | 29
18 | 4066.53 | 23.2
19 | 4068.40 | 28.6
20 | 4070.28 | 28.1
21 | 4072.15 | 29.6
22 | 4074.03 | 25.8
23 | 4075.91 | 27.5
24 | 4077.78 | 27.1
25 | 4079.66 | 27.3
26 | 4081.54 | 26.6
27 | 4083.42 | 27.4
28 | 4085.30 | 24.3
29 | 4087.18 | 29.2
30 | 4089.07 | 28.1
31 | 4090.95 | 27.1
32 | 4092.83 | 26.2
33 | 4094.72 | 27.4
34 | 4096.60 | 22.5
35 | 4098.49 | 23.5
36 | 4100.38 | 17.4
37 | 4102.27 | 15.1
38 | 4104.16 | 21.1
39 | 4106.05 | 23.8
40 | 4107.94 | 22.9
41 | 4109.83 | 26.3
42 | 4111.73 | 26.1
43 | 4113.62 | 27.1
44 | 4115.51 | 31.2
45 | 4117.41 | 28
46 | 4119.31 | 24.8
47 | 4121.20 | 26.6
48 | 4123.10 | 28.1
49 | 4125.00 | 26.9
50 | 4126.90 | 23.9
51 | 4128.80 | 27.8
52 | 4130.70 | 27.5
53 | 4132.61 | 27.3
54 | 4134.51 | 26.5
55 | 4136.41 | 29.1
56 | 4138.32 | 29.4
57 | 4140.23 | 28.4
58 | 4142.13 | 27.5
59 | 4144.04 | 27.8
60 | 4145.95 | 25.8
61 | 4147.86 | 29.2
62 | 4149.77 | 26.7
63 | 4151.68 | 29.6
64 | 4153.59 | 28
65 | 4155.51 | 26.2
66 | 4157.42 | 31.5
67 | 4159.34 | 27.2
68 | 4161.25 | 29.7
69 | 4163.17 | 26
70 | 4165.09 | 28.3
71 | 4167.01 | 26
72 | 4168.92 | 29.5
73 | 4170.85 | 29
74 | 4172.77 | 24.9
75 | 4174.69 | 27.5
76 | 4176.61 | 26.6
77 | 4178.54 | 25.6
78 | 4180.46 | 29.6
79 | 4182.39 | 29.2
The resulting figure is 3.6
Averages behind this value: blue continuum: 27.1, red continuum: 28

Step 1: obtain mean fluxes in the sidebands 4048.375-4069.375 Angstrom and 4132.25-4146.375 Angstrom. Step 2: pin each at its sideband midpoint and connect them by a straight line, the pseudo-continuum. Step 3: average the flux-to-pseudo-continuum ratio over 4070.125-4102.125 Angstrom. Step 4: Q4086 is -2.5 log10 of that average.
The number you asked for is 0.06 mag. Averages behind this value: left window 27.2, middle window 25.9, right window 27.8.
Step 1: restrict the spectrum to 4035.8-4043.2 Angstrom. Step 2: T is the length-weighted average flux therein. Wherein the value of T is 28.8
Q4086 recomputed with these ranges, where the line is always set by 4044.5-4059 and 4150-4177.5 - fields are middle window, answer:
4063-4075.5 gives -0.048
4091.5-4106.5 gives 0.204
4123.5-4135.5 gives 0.022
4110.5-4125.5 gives -0.010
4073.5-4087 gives -0.011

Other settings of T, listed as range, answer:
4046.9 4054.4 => 27.2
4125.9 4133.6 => 26.6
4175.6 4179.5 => 26.1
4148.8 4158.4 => 28.4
